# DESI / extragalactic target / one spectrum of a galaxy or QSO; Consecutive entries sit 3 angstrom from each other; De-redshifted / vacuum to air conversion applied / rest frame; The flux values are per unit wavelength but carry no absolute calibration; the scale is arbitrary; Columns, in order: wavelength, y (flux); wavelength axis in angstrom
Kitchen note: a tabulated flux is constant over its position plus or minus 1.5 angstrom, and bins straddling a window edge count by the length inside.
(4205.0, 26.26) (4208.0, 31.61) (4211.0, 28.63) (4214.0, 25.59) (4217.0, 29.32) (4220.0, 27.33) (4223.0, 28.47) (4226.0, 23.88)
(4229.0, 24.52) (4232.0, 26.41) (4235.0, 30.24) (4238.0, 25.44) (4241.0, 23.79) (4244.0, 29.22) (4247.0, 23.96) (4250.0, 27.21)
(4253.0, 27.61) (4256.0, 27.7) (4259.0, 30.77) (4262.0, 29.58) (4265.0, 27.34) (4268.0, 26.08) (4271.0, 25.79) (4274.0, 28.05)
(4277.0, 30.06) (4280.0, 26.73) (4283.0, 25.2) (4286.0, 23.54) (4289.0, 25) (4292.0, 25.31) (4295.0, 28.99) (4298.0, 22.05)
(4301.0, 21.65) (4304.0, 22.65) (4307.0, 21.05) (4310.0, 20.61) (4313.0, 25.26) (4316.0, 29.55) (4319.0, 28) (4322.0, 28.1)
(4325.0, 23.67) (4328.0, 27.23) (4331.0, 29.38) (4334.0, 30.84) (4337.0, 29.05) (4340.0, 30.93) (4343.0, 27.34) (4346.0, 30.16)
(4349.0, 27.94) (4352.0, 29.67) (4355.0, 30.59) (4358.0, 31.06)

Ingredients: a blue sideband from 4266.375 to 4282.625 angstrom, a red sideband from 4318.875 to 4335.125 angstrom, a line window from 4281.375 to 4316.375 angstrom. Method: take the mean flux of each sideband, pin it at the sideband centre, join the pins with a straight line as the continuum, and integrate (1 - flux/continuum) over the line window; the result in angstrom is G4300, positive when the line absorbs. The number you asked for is 4.32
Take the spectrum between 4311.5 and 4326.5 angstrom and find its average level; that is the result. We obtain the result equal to 26.9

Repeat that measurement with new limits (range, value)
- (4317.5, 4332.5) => 27.3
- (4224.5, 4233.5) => 24.9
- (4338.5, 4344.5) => 29.1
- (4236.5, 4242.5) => 24.6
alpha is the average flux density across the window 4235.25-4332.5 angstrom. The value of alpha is 26.2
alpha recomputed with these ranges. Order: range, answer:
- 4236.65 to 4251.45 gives 25.9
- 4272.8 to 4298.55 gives 26.2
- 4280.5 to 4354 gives 26.4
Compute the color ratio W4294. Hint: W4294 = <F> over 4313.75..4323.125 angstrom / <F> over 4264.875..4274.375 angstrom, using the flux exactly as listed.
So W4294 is 1.1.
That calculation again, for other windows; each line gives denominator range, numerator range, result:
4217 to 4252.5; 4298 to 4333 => 0.95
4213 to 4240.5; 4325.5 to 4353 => 1.08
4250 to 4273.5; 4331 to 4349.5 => 1.06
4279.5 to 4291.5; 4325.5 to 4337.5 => 1.15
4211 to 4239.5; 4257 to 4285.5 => 1.03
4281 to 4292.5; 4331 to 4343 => 1.20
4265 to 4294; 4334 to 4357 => 1.12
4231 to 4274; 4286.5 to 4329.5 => 0.91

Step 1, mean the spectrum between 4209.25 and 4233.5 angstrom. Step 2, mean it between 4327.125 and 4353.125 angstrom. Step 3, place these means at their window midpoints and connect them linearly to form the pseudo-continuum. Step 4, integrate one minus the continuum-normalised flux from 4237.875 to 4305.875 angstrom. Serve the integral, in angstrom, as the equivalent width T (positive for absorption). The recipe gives 3.9 angstrom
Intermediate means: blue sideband 26.8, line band 26.2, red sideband 29.2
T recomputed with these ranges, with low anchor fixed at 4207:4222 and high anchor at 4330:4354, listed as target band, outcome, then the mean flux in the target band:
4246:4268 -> 0.8 angstrom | 27.7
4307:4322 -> 1.9 angstrom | 25.6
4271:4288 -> 1.4 angstrom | 26.6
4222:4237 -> 1.0 angstrom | 26.6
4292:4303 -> 1.8 angstrom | 24.3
